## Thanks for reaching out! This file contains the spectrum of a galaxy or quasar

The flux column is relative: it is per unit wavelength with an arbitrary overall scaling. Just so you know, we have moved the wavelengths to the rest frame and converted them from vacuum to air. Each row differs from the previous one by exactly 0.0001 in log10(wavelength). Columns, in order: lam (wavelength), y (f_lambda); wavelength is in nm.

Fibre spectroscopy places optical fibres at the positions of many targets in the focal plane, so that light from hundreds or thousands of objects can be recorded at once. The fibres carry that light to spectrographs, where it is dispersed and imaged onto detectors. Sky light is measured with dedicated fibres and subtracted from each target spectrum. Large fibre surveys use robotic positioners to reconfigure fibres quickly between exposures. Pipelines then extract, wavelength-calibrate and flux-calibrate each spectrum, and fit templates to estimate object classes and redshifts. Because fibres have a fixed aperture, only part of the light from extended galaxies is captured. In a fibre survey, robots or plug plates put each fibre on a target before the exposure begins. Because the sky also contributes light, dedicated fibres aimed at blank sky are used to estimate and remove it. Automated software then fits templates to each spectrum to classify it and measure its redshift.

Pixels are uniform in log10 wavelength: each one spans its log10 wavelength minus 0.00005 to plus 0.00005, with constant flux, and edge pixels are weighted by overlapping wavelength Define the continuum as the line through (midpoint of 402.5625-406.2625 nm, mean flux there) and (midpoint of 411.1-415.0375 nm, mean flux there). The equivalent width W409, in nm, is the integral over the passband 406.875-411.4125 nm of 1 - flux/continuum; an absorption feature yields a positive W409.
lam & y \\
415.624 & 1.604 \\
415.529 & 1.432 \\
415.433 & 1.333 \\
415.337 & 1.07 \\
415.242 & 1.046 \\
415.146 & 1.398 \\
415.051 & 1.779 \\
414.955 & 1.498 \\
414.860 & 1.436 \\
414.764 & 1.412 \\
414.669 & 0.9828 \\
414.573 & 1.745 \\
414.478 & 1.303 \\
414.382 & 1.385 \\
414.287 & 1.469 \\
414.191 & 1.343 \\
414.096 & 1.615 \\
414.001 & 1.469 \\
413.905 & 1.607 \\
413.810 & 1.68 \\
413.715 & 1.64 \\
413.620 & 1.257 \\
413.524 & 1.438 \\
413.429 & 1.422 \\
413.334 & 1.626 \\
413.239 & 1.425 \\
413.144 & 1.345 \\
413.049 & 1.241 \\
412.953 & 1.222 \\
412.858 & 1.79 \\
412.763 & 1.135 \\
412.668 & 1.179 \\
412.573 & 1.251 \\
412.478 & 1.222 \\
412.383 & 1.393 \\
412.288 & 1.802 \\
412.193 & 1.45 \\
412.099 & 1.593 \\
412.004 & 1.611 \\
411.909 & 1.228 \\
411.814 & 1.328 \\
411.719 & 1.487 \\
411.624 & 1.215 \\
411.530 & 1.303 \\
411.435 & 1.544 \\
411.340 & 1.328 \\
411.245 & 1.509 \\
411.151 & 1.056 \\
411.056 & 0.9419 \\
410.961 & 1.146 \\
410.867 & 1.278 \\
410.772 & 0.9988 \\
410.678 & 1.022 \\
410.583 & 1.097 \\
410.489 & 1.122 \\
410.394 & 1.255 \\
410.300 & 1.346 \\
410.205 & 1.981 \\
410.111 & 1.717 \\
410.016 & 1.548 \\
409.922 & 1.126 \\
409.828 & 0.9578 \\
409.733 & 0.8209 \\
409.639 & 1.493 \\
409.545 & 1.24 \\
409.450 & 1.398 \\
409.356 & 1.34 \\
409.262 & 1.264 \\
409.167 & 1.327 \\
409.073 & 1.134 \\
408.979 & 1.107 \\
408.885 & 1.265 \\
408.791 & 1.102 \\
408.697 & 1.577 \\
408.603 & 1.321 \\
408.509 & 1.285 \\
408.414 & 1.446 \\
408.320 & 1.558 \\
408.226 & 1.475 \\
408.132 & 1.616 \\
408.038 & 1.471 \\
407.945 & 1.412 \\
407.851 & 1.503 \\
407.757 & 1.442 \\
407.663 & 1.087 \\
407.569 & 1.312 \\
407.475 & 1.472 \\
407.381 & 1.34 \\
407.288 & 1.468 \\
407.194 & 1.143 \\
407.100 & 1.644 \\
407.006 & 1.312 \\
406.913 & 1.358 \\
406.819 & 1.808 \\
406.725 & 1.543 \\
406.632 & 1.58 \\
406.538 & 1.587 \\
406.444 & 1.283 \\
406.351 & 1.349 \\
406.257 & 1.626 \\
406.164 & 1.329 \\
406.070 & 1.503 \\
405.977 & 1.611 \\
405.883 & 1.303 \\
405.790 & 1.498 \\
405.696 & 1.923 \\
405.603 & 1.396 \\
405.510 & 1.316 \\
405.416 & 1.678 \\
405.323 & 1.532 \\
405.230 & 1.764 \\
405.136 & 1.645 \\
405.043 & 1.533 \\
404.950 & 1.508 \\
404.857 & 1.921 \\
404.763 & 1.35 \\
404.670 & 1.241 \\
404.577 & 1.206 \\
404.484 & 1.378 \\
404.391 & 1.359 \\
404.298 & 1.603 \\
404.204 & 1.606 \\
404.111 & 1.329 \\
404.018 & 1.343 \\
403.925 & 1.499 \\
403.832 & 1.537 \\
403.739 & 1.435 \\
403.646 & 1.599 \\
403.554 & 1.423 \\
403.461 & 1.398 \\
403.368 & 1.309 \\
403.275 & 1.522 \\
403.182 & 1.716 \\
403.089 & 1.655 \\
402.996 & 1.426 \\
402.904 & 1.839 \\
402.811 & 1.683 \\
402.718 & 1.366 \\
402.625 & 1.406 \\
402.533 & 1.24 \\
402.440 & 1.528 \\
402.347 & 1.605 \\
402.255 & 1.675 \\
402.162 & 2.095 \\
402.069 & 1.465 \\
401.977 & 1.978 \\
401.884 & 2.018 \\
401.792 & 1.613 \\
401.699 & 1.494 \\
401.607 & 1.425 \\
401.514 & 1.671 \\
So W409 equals 0.44 nm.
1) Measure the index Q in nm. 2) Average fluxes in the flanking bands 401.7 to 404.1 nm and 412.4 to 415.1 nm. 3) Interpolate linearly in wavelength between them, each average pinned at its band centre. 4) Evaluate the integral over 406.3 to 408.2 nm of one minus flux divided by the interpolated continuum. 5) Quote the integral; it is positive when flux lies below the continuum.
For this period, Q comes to 0.09 nm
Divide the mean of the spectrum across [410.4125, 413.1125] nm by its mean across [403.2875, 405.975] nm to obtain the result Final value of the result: 0.87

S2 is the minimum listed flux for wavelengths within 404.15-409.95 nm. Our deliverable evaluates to 0.8209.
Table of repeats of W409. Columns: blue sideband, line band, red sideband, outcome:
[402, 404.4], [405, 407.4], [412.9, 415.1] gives 0.008 nm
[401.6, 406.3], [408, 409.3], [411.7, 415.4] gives 0.111 nm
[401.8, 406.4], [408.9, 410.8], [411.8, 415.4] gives 0.256 nm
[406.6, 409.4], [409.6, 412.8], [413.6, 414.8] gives 0.264 nm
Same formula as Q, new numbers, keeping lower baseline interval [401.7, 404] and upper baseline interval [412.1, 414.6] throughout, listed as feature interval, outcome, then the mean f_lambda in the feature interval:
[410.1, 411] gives 0.12 nm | 1.28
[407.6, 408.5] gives 0.04 nm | 1.44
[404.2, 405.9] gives 0.04 nm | 1.51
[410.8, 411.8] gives 0.13 nm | 1.28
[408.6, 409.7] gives 0.15 nm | 1.29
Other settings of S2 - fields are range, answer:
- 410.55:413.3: 0.9419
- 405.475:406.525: 1.283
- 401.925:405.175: 1.206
